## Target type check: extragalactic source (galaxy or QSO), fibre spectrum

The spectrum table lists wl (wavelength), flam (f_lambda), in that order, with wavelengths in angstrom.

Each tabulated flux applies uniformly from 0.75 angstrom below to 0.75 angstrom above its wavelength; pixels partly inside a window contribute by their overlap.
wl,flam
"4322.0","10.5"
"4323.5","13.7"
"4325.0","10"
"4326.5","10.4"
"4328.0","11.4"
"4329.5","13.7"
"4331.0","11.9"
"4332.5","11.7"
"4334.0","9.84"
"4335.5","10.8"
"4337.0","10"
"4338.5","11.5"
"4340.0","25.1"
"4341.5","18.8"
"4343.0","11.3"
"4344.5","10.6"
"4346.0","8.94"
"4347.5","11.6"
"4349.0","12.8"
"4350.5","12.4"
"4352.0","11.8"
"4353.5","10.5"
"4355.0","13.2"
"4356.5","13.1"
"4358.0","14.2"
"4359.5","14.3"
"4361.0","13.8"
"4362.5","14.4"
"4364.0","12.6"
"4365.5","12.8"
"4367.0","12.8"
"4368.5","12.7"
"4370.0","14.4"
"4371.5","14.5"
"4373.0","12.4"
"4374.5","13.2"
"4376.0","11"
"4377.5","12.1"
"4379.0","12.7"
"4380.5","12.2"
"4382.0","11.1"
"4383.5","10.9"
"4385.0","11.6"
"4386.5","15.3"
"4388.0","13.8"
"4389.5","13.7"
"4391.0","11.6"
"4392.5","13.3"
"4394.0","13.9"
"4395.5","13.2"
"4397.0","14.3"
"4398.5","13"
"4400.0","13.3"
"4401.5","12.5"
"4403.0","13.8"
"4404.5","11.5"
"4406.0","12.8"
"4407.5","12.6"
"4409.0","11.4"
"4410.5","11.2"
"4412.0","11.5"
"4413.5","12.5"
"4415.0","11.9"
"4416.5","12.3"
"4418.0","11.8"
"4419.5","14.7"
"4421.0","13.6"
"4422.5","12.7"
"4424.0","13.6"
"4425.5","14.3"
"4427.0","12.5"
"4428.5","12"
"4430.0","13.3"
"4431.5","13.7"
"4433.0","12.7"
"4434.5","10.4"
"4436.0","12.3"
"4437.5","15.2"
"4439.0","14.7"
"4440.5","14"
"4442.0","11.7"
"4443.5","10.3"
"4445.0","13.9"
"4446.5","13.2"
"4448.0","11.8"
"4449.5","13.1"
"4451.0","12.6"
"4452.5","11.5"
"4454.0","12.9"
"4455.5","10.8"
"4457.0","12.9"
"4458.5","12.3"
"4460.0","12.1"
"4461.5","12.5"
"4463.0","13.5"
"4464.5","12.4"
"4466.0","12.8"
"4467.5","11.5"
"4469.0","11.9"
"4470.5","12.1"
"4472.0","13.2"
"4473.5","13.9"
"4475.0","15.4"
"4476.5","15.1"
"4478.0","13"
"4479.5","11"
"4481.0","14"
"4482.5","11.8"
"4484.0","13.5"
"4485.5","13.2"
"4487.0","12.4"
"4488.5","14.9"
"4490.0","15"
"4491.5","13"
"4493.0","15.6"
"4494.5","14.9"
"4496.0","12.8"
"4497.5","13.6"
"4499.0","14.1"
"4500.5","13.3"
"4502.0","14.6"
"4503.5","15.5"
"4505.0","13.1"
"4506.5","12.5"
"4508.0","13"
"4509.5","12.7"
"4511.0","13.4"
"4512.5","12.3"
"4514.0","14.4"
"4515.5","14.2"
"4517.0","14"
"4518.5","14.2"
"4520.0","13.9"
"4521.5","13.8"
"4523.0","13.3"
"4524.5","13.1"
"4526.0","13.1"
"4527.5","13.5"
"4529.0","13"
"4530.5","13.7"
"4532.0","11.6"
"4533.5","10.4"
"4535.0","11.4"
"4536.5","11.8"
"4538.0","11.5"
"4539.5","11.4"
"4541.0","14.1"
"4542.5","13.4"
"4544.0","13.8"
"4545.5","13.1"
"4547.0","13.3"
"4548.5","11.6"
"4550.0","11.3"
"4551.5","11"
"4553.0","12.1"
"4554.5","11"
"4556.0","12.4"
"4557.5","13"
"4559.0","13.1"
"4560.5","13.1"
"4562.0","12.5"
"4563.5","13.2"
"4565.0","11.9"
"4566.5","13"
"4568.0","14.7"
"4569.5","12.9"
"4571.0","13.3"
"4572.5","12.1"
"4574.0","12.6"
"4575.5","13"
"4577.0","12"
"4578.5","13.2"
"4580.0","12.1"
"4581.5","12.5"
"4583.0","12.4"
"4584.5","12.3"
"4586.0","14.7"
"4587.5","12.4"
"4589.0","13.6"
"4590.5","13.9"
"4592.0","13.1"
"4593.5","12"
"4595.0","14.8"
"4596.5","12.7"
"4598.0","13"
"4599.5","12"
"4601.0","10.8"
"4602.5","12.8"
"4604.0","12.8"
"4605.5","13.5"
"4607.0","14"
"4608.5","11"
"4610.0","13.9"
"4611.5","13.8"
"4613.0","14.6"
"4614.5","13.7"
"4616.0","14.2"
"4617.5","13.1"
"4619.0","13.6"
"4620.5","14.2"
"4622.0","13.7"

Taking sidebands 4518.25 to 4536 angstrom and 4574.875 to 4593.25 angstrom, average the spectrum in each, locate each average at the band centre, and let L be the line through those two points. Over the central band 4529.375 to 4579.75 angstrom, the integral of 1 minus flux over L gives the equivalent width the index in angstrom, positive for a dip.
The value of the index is 1.51 angstrom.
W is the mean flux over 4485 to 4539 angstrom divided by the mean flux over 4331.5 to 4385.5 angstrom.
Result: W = 1.05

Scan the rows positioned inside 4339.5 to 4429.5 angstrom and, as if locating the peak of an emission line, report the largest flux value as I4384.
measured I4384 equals 25.1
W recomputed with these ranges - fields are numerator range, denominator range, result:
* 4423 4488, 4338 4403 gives 0.98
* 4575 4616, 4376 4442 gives 1.02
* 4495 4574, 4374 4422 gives 1.02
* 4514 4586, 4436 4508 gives 0.97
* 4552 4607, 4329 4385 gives 1.01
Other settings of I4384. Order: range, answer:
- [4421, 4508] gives 15.6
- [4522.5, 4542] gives 14.1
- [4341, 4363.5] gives 18.8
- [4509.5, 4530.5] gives 14.4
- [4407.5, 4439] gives 15.2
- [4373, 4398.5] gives 15.3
